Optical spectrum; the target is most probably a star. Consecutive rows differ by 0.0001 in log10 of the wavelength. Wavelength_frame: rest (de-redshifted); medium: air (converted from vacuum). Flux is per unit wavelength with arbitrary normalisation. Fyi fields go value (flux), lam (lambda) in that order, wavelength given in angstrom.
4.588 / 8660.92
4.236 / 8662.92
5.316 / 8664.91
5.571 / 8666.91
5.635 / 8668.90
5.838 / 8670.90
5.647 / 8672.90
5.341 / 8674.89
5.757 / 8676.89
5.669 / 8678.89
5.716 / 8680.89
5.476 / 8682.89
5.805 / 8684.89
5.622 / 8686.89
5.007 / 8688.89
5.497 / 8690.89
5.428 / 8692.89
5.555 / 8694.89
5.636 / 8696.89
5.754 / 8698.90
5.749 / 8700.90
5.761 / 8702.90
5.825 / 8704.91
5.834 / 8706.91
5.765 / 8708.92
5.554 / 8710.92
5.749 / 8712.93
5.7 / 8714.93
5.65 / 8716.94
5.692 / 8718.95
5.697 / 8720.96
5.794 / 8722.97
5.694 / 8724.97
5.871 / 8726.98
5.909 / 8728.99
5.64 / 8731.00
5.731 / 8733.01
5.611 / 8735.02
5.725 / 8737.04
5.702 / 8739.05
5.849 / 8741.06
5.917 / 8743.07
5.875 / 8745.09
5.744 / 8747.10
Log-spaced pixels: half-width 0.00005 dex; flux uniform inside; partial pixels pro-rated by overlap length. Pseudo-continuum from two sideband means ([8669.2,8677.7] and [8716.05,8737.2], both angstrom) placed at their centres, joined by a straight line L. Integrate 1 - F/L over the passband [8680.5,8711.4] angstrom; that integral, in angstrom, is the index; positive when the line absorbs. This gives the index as 0.3 angstrom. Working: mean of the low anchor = 5.64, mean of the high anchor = 5.73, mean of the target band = 5.62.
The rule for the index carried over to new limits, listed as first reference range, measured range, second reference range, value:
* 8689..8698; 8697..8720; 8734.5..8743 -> -0.65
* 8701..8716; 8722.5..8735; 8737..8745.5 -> 0.07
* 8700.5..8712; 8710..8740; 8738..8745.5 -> 0.40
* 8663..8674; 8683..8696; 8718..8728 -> 0.24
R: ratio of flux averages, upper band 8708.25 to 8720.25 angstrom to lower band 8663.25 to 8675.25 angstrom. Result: 1.0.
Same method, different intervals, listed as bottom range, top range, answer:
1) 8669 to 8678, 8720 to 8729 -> 1.03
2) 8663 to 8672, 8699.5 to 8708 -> 1.06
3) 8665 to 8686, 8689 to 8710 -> 1.00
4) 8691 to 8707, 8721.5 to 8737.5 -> 1.01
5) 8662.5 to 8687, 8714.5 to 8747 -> 1.04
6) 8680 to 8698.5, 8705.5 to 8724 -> 1.03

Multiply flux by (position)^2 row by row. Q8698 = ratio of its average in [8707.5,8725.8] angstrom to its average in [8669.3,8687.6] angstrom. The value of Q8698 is 1.02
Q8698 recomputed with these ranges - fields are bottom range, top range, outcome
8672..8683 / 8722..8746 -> 1.04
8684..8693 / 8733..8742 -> 1.06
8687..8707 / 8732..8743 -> 1.04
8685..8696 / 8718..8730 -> 1.07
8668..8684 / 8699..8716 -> 1.03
